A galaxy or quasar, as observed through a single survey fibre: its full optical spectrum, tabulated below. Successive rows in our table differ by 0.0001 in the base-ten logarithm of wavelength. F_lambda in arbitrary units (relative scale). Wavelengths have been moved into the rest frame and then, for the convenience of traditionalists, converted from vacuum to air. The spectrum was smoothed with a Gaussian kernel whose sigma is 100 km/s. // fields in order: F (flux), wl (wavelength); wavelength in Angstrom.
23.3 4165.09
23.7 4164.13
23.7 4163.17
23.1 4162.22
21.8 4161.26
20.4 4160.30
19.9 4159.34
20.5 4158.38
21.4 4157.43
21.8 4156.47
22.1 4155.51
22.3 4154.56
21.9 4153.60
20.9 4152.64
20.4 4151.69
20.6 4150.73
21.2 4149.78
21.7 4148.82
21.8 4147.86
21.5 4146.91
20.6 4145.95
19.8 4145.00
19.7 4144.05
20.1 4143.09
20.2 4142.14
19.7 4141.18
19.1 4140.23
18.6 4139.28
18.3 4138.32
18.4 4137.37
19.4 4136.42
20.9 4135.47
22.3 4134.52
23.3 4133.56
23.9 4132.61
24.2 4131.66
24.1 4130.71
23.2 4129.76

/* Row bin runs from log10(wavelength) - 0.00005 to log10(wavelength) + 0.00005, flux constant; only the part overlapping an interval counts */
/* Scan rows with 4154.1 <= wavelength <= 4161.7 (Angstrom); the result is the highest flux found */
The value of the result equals 22.3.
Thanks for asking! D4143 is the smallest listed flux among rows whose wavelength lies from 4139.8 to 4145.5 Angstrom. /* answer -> 19.1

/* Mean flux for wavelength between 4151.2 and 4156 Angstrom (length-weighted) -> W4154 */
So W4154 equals 21.5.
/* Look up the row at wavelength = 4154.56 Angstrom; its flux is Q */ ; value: 22.3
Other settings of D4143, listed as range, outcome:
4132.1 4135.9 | 20.9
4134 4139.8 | 18.3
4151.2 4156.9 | 20.4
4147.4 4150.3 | 21.2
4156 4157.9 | 21.4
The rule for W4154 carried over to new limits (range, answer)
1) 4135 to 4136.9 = 20.2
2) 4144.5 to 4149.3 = 21.1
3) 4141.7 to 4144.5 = 20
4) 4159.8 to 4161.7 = 21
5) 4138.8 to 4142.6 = 19.4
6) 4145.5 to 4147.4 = 21.1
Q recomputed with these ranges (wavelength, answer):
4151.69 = 20.4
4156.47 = 21.8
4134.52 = 22.3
